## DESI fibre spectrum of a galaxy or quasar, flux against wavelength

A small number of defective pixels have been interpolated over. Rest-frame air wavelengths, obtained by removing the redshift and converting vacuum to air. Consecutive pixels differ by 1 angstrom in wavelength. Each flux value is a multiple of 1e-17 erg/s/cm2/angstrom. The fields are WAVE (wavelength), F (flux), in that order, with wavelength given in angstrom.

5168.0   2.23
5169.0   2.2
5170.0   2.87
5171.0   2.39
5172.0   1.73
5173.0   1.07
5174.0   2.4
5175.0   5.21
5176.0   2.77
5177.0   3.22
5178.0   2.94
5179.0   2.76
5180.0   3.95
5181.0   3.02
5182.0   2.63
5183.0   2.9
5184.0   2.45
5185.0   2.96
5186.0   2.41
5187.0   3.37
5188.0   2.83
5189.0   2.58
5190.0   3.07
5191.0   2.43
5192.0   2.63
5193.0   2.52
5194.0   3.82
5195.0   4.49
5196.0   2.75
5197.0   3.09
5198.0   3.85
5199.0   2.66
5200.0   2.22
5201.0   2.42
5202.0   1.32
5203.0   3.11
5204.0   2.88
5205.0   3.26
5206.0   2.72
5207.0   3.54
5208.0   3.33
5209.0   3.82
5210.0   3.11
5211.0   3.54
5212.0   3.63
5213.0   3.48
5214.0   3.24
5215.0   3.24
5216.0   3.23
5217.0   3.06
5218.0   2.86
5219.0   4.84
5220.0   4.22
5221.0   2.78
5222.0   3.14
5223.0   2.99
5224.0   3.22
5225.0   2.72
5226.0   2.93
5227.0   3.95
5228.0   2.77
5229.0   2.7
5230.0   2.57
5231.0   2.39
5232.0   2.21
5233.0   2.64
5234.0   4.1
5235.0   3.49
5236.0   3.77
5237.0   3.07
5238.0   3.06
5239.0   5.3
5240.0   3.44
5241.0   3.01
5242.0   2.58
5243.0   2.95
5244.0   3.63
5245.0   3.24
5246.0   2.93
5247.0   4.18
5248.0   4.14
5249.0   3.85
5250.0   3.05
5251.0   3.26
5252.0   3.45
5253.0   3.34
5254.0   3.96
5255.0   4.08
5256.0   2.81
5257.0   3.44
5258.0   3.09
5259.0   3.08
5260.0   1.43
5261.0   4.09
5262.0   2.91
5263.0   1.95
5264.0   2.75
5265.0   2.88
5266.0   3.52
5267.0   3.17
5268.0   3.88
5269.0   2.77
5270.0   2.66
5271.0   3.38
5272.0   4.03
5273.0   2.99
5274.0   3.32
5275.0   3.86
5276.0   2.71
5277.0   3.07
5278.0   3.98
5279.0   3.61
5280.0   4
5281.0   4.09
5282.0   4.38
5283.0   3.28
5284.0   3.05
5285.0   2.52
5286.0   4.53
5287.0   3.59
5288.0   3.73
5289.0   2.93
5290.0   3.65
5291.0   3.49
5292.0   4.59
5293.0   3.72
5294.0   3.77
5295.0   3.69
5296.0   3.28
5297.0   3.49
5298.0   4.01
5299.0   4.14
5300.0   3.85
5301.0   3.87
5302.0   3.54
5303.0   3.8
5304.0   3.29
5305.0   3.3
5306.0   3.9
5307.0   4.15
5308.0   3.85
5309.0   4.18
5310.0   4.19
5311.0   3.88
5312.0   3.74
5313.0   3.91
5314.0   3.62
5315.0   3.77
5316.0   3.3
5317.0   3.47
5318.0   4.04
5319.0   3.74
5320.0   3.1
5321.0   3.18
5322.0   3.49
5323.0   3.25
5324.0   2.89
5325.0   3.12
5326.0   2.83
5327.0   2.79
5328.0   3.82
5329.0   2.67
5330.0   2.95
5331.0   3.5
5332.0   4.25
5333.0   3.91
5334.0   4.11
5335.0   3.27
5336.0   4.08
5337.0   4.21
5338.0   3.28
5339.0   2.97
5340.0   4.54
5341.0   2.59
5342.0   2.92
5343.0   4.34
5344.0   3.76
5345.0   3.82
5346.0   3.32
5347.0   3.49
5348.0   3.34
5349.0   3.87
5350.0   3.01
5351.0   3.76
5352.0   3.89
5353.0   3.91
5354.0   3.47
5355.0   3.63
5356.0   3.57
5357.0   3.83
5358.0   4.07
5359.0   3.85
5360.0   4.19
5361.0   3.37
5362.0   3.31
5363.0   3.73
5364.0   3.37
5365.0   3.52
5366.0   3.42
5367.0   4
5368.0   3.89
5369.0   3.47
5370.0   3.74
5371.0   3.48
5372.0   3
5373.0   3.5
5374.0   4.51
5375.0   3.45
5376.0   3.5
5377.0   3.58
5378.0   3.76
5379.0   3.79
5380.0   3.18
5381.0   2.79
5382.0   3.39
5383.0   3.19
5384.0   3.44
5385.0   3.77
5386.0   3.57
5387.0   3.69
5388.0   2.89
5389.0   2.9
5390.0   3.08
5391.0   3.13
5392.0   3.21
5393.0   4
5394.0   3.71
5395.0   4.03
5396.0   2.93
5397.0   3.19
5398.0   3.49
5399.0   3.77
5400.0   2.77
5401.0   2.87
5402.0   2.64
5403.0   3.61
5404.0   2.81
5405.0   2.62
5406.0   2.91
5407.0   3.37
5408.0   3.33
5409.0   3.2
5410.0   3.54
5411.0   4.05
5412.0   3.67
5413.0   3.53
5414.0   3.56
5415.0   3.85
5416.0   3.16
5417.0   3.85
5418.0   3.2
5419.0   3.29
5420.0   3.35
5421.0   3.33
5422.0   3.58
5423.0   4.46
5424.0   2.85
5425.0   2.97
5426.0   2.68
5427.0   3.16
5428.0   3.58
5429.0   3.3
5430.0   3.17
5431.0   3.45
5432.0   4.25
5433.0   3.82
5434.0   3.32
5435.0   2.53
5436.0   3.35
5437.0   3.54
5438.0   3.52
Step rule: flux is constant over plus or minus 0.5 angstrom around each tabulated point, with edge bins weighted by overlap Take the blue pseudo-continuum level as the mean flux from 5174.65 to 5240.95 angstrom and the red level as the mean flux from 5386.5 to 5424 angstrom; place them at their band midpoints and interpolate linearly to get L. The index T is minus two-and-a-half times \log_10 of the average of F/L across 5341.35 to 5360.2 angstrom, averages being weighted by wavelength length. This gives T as -0.12 mag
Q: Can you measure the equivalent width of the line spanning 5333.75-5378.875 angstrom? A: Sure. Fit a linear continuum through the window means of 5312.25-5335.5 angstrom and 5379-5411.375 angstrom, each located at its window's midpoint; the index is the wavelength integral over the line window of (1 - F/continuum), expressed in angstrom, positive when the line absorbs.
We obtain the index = -3.6 angstrom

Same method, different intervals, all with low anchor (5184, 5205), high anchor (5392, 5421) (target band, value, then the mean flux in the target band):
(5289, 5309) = -4.07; 3.75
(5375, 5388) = -0.56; 3.45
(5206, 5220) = -2.61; 3.46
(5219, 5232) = -0.57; 3.07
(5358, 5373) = -1.56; 3.61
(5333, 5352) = -2.33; 3.61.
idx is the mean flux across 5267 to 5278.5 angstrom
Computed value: 3.32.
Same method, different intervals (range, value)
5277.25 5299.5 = 3.7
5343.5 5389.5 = 3.56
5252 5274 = 3.16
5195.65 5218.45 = 3.06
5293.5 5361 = 3.62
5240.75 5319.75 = 3.5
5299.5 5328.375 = 3.58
